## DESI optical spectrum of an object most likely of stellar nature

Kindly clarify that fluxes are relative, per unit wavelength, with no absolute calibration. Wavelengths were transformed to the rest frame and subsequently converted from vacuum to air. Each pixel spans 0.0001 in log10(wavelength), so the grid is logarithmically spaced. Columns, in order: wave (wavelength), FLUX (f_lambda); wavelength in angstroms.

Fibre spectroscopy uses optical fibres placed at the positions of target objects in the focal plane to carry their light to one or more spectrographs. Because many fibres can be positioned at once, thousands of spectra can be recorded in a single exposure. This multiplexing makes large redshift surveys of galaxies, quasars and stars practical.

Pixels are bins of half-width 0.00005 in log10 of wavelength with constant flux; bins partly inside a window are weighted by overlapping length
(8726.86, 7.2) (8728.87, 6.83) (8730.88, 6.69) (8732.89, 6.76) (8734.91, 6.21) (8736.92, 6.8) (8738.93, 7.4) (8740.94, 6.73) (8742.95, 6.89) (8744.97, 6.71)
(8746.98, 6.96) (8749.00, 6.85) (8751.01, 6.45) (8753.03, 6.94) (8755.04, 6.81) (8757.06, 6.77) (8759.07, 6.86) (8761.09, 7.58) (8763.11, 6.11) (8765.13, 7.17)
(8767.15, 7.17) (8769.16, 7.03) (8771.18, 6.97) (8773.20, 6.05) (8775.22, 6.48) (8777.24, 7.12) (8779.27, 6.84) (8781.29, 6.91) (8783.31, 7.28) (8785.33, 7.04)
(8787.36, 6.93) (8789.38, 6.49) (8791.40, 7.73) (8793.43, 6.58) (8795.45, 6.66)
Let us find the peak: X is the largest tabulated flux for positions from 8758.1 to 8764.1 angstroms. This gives 7.58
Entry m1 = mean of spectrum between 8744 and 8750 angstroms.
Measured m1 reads 6.84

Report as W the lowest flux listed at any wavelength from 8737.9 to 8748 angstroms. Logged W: 6.71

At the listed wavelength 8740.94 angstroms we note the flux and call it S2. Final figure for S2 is 6.73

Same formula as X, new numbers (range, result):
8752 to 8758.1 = 6.94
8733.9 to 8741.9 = 7.4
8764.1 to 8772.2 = 7.17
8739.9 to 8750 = 6.96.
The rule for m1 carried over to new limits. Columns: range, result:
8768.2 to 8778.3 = 6.72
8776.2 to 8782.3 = 6.95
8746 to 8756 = 6.8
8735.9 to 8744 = 6.95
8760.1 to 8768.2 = 7.01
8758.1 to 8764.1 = 6.85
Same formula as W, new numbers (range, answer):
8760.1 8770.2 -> 6.11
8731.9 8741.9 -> 6.21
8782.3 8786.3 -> 7.04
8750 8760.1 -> 6.45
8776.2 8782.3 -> 6.84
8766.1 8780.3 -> 6.05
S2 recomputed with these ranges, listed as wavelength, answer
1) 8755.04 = 6.81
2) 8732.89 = 6.76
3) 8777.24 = 7.12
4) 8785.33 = 7.04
